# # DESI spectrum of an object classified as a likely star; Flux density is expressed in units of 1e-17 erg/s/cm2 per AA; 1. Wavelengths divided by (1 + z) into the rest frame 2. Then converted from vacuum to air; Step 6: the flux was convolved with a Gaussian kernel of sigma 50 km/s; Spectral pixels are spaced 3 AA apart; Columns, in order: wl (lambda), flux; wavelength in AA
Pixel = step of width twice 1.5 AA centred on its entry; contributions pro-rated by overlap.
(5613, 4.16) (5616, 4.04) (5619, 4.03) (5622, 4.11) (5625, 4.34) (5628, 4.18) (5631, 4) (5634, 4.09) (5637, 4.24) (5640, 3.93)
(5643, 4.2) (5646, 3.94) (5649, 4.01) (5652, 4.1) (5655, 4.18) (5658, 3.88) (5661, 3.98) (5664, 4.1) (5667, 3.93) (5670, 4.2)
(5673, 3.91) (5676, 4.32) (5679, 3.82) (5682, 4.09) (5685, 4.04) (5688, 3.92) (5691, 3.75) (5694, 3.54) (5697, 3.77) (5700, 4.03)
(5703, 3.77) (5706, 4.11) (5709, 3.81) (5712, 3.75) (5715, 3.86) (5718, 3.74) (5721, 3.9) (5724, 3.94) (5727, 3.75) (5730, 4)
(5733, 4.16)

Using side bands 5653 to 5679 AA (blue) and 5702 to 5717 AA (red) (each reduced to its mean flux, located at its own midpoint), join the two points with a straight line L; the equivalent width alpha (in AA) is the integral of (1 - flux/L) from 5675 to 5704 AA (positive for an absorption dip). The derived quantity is 0.3 AA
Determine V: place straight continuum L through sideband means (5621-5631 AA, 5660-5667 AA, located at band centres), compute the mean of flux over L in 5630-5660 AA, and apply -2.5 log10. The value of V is 0.01 mag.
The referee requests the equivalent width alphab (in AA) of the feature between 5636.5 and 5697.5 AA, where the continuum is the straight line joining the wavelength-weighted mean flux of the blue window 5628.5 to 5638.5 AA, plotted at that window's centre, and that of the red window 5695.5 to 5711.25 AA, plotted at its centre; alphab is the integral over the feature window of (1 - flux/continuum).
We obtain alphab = 0.3 AA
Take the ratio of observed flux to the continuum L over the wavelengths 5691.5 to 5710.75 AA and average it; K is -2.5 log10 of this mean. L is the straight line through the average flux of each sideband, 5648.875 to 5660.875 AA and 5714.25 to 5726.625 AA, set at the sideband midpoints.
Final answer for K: 0.02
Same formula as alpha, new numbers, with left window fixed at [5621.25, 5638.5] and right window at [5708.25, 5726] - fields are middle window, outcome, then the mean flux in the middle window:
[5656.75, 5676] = 0.0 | 4.03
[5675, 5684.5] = -0.2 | 4.06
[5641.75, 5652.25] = 0.1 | 4.05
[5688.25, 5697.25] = 0.5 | 3.71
